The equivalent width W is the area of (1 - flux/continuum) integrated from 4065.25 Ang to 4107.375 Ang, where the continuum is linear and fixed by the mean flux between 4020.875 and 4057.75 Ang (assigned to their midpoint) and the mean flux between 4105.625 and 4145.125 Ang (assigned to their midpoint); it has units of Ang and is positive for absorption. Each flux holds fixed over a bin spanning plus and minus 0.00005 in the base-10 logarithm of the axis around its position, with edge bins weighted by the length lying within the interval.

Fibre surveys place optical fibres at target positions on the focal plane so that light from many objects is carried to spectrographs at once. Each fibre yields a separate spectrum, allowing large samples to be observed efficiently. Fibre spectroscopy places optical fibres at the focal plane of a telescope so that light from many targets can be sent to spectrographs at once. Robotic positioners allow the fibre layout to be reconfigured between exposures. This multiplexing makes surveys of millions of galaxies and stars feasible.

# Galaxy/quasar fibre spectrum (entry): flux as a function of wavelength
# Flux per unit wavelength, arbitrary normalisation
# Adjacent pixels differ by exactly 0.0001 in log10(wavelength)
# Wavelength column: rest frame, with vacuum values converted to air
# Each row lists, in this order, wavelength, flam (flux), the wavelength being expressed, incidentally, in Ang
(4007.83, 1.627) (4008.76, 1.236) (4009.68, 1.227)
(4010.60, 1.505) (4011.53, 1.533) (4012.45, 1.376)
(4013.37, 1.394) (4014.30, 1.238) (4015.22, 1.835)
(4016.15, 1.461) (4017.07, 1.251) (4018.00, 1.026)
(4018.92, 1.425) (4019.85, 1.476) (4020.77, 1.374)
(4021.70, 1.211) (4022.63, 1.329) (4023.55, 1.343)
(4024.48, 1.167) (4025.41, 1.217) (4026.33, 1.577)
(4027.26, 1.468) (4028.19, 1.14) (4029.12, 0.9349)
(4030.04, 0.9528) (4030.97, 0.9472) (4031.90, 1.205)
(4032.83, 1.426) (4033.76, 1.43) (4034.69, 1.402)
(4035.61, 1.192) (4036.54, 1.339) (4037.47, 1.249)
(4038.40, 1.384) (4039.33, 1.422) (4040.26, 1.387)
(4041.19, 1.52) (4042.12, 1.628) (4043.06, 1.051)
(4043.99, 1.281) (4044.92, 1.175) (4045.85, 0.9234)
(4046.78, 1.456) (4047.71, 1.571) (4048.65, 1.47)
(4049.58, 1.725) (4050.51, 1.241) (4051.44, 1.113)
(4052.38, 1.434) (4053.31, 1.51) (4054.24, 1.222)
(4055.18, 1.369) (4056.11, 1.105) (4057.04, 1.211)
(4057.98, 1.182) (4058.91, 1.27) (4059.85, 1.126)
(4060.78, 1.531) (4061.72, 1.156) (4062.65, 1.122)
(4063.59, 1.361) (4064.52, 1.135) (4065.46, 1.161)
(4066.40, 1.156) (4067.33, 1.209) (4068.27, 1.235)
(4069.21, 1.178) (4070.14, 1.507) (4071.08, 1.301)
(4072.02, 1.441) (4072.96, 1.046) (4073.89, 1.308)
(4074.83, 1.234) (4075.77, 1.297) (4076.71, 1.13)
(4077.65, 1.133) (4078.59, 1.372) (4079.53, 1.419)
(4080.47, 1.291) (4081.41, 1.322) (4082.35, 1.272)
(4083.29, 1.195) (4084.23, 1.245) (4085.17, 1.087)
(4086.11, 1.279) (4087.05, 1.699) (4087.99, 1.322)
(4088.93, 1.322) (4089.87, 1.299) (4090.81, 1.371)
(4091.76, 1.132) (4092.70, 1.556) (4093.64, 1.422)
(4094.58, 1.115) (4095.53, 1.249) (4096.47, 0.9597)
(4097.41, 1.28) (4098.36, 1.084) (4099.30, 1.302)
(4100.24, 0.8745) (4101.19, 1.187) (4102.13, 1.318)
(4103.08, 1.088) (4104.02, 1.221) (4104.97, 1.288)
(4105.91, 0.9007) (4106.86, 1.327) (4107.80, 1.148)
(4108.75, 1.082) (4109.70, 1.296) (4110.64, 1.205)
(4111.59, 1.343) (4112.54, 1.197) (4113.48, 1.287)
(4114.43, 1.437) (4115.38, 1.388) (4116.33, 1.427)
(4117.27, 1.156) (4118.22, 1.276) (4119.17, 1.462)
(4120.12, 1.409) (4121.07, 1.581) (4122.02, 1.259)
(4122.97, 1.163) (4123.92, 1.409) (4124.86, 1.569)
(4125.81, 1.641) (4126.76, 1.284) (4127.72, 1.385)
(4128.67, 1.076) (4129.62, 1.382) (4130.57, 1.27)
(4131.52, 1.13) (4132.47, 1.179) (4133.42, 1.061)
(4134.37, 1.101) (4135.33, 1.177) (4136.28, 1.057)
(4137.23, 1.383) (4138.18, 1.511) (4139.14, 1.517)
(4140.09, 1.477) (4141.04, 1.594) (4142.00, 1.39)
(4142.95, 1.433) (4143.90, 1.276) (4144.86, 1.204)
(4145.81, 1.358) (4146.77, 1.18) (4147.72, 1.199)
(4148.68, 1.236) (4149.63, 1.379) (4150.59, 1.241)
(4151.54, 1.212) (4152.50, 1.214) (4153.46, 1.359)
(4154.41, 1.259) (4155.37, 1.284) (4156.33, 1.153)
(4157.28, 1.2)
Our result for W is 1.84 Ang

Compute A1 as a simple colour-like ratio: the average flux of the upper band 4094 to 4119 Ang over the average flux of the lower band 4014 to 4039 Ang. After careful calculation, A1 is 0.94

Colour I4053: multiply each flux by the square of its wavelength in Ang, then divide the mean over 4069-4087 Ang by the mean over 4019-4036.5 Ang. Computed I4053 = 1.0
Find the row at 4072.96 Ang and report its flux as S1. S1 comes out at 1.046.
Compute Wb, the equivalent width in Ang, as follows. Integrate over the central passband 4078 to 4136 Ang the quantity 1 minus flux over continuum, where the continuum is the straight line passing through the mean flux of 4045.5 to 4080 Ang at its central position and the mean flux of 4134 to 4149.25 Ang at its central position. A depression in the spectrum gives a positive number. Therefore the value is 1.43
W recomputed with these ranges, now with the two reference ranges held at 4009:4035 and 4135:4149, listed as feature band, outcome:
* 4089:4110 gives 1.9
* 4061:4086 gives 1.5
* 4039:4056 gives -0.5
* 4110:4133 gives 0.1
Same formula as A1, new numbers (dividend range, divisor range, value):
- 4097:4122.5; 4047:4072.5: 0.96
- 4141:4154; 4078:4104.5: 1.03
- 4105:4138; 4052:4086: 1.02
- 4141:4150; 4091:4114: 1.09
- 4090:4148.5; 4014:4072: 0.99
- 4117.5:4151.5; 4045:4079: 1.03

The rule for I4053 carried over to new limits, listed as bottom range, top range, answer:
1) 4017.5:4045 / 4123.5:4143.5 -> 1.09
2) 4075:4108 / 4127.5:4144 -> 1.07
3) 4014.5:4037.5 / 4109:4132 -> 1.08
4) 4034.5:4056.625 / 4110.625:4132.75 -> 1.03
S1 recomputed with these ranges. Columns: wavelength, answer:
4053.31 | 1.51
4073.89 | 1.308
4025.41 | 1.217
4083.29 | 1.195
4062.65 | 1.122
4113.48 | 1.287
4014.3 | 1.238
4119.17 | 1.462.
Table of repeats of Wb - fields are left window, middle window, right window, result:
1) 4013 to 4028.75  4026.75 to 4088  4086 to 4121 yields 1.3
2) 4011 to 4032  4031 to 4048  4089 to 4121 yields -0.4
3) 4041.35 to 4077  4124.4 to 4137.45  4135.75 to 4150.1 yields 0.7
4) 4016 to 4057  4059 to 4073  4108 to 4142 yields 0.6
